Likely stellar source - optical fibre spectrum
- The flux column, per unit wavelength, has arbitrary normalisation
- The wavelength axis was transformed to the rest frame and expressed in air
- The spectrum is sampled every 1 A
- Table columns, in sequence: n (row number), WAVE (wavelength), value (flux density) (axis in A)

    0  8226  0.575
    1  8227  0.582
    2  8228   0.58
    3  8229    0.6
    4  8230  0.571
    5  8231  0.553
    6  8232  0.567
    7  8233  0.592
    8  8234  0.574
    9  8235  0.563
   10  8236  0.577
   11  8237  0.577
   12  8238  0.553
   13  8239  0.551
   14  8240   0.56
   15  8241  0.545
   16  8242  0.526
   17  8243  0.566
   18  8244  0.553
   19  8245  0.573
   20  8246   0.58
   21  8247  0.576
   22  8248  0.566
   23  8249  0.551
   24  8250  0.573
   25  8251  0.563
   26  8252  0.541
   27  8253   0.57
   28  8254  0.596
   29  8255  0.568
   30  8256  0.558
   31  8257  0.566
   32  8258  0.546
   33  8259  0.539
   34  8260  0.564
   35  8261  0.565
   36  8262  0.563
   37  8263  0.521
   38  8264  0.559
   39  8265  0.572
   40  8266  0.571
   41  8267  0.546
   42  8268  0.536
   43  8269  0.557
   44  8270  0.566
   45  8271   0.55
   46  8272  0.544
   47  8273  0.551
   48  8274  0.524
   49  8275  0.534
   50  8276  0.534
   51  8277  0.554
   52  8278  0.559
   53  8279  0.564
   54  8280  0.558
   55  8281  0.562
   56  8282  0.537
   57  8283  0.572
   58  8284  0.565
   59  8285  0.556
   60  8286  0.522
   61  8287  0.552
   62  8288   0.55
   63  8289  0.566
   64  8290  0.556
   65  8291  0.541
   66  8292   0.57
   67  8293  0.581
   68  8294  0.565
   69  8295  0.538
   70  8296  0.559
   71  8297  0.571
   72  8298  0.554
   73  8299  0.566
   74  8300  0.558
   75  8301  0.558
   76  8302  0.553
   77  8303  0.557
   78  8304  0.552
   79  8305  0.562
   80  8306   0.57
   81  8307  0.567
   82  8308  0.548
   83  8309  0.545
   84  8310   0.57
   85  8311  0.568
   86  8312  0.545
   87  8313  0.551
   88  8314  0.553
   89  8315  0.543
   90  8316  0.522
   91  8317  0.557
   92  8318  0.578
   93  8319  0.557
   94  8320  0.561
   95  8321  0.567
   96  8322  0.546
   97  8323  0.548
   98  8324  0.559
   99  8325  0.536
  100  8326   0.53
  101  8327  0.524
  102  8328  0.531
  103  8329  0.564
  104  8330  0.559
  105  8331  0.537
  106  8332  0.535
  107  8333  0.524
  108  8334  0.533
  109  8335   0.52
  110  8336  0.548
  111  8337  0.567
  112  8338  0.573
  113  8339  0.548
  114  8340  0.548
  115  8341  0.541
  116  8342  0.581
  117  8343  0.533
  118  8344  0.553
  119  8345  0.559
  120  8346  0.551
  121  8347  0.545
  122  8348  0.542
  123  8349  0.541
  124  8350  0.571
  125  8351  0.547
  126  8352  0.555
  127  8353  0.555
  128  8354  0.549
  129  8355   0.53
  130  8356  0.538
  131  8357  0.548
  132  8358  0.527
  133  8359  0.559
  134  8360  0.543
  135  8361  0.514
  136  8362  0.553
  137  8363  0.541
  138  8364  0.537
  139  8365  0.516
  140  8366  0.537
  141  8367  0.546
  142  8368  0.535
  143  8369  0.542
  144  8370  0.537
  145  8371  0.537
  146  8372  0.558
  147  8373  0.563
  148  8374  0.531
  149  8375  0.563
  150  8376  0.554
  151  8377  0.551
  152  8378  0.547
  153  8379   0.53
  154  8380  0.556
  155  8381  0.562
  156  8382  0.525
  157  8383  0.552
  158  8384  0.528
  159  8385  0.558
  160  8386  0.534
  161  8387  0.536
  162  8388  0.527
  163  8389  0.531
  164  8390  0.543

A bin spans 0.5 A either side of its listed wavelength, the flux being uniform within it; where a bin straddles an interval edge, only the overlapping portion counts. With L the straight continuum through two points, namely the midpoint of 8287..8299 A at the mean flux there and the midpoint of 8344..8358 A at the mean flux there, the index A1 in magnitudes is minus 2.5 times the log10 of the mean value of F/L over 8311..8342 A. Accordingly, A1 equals 0.01 mag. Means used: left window 0.559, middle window 0.548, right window 0.548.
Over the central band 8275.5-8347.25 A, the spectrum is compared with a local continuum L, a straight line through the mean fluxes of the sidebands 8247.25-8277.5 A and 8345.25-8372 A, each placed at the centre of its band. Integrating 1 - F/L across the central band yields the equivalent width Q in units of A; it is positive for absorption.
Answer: -0.5 A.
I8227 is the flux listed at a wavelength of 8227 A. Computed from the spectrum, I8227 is 0.582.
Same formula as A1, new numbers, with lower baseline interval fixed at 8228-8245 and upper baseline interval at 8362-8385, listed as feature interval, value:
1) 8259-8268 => 0.010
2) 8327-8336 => 0.025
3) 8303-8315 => -0.006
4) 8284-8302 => -0.001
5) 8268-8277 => 0.028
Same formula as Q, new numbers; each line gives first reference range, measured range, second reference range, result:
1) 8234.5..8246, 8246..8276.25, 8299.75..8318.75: 0.1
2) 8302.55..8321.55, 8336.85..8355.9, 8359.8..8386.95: -0.1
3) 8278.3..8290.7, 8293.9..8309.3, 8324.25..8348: -0.2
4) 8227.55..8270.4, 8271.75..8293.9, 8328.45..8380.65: 0.2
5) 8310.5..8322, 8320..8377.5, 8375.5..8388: 0.4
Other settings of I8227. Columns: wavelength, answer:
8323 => 0.548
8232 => 0.567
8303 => 0.557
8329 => 0.564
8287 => 0.552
